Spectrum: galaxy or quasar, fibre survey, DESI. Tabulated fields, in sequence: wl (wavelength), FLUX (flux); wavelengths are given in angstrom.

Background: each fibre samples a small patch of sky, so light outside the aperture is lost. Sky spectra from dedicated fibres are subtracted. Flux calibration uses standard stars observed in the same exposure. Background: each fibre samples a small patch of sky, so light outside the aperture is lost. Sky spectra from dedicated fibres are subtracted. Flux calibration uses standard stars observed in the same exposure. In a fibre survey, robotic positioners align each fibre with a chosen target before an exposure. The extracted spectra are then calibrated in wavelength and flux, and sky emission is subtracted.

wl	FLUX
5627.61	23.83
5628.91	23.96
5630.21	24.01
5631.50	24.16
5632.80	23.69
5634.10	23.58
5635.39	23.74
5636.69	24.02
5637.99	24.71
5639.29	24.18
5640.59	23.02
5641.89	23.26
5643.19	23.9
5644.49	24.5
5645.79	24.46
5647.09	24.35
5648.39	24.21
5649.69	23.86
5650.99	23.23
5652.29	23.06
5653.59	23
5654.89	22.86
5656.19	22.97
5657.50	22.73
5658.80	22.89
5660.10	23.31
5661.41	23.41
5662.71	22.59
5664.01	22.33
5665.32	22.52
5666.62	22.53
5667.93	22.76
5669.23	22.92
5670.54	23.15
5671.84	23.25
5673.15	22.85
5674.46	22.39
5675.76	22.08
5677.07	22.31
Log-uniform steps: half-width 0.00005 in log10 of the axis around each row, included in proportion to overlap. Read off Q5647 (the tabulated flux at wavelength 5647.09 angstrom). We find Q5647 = 24.35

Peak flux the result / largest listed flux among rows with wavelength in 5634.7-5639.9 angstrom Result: 24.71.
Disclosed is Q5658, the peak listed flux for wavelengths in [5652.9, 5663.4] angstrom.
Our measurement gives 23.41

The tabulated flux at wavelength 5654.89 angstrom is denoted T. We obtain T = 22.86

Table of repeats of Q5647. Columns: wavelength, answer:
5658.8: 22.89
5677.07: 22.31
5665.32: 22.52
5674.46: 22.39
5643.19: 23.9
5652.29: 23.06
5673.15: 22.85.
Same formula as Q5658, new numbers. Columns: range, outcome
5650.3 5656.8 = 23.23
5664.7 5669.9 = 22.92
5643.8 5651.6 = 24.5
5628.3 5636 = 24.16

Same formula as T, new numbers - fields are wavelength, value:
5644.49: 24.5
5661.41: 23.41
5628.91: 23.96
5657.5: 22.73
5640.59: 23.02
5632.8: 23.69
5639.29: 24.18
